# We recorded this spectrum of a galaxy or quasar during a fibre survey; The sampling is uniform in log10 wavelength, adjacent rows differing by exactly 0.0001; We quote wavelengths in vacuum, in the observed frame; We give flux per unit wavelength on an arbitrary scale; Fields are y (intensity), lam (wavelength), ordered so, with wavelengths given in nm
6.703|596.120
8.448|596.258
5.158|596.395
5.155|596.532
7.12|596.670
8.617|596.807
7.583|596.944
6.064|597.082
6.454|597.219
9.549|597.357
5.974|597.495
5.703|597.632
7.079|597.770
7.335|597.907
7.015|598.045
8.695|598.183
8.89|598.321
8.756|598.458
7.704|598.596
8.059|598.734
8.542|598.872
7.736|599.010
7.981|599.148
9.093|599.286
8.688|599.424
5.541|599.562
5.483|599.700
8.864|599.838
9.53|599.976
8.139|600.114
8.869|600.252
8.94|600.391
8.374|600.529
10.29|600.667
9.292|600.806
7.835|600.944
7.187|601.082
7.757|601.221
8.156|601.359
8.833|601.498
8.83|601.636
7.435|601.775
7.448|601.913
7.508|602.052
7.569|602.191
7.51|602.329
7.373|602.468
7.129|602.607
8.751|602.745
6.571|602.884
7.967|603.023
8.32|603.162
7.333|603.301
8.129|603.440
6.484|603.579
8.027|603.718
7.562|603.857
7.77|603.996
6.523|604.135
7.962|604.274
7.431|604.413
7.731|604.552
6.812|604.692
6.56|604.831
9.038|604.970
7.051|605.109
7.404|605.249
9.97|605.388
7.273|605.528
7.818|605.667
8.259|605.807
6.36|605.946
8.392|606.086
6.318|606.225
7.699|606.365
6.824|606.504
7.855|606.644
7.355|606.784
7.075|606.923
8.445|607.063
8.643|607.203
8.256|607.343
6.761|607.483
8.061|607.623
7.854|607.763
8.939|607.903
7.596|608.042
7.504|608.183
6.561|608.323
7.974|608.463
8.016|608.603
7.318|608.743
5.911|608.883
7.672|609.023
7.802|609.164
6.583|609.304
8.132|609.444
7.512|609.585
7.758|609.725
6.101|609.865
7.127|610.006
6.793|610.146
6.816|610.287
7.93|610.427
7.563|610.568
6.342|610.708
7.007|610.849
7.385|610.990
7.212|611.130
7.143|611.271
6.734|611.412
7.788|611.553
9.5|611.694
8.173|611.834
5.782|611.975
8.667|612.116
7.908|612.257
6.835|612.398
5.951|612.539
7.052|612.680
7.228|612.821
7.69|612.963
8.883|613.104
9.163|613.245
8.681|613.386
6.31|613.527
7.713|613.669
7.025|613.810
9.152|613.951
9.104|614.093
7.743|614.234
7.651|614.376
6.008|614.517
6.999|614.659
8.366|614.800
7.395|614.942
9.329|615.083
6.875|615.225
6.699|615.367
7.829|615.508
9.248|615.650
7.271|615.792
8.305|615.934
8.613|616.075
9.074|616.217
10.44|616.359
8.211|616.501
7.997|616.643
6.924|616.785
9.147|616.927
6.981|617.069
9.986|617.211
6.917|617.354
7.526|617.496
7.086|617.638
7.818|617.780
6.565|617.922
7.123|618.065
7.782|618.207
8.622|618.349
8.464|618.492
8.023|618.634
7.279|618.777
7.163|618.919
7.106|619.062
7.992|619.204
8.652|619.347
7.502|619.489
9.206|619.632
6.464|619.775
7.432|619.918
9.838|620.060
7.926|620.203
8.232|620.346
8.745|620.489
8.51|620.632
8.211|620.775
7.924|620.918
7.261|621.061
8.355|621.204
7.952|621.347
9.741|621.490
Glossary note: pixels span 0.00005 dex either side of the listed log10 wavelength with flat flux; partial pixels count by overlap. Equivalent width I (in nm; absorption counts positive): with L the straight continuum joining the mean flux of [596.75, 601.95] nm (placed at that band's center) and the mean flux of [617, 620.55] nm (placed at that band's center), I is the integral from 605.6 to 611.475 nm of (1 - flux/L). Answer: 0.37 nm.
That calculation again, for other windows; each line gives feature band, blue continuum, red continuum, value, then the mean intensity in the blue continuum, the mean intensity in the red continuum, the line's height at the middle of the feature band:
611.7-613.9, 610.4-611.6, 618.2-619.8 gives -0.08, 7.19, 7.9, 7.35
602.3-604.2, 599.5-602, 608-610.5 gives 0.09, 8.16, 7.28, 7.9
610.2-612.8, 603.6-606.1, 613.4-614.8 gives 0.10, 7.62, 7.61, 7.62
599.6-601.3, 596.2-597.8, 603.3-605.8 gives -0.26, 6.89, 7.63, 7.23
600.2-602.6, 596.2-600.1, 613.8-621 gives -0.17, 7.54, 7.98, 7.61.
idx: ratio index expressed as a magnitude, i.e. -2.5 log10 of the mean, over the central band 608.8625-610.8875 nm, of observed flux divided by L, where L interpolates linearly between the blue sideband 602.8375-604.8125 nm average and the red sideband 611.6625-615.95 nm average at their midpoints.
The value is 0.07 mag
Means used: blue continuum 7.46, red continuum 7.74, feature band 7.17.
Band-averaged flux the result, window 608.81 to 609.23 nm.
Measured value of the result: 7.12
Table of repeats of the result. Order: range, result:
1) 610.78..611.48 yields 7.1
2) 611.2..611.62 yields 7.21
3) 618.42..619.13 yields 7.6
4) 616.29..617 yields 8.53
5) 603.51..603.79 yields 7.26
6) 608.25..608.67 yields 7.52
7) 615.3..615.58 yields 7.29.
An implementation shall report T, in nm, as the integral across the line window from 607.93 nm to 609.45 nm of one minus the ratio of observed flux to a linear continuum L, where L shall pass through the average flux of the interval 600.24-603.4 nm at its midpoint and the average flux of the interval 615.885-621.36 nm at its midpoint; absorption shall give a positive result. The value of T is 0.12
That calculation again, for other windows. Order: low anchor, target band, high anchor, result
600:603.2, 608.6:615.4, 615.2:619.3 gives 0.42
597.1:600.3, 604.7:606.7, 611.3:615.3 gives 0.04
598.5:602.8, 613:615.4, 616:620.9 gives 0.06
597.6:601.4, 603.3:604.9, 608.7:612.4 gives 0.08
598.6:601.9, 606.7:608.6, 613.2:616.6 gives 0.08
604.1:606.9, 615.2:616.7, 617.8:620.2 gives -0.10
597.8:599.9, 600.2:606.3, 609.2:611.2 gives -0.17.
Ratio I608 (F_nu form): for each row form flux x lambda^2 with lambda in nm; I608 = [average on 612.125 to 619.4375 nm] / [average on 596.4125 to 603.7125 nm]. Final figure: 1.1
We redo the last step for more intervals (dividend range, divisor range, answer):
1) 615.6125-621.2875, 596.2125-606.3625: 1.10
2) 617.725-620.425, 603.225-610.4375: 1.09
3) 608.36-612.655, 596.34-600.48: 1.00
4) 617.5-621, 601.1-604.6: 1.09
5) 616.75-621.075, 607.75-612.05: 1.10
